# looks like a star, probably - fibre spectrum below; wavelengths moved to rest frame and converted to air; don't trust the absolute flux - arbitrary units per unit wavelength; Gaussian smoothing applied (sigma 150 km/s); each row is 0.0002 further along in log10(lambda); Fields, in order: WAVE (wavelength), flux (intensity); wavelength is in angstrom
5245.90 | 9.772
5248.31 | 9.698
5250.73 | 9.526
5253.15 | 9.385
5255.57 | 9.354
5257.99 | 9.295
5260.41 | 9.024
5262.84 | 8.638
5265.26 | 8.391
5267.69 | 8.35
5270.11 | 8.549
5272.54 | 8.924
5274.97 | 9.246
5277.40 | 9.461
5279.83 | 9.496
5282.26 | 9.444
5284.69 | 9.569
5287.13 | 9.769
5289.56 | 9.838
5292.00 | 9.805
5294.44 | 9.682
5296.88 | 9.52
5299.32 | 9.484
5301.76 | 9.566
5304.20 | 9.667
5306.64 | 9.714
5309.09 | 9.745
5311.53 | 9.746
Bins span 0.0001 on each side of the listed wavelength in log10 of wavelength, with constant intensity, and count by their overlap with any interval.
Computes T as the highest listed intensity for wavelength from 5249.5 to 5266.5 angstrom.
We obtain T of 9.526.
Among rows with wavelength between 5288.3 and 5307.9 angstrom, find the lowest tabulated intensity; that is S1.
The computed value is 9.484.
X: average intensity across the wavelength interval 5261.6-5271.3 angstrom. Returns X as 8.48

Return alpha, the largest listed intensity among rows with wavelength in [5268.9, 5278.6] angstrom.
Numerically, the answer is 9.461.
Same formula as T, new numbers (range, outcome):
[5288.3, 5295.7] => 9.838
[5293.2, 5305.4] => 9.682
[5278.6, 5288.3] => 9.769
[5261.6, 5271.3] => 8.638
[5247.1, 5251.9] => 9.698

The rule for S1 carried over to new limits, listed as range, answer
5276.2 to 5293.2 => 9.444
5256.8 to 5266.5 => 8.391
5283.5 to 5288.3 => 9.569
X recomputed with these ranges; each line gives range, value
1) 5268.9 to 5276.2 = 8.91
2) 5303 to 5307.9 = 9.69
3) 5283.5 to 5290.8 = 9.72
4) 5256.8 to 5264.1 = 8.98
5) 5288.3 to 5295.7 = 9.77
